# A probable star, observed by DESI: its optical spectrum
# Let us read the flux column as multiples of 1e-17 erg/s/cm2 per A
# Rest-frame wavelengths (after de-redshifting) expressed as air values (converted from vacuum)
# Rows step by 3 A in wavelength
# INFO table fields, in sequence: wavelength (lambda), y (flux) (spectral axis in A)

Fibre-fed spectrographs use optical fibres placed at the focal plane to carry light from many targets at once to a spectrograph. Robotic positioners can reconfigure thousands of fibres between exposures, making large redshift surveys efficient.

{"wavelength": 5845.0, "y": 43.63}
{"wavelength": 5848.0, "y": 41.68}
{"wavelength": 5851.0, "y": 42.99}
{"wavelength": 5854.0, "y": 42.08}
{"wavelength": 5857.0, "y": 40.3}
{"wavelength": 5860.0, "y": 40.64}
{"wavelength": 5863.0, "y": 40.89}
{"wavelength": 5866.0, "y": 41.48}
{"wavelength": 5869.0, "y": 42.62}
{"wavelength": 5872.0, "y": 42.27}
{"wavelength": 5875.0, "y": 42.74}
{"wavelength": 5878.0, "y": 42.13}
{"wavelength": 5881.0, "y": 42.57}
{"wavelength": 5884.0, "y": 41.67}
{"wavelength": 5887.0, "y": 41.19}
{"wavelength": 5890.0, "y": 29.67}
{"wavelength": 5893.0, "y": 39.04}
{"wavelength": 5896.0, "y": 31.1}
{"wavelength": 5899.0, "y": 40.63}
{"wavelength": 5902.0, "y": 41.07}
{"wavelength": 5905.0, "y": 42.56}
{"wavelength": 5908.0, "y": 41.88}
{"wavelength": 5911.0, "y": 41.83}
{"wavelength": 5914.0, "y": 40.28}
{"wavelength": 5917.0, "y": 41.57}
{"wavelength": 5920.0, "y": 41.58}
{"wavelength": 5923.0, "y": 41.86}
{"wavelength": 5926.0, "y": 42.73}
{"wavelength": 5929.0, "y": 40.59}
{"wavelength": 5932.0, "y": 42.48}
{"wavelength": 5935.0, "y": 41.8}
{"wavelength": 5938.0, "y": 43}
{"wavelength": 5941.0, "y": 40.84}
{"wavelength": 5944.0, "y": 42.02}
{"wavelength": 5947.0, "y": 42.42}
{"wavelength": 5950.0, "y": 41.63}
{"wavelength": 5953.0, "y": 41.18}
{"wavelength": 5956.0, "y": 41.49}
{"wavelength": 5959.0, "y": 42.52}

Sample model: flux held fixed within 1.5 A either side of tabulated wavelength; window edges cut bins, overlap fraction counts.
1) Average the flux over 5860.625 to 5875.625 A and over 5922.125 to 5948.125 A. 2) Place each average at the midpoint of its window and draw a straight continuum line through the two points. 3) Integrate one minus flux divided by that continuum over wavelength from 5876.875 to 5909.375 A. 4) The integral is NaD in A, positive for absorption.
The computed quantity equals 2.0 A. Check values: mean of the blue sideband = 41.9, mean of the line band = 39.4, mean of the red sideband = 42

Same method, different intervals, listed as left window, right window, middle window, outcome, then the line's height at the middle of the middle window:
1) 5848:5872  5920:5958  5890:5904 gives 1.5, 41.7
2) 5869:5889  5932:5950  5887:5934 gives 2.2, 41.9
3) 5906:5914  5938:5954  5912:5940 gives -0.1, 41.7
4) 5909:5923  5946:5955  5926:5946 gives -0.1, 41.6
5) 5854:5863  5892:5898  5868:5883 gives -1.7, 38.2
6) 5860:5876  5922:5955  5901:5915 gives 0.1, 41.9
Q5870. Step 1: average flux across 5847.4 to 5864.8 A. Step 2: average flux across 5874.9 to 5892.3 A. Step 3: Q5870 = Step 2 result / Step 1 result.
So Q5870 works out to 0.96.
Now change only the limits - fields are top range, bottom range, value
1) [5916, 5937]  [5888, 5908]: 1.11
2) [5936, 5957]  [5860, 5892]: 1.03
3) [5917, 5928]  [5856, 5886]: 1.00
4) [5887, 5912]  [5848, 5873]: 0.93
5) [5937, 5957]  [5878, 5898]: 1.10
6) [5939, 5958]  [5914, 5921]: 1.01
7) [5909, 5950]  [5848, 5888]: 1.00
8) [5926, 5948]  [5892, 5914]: 1.05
